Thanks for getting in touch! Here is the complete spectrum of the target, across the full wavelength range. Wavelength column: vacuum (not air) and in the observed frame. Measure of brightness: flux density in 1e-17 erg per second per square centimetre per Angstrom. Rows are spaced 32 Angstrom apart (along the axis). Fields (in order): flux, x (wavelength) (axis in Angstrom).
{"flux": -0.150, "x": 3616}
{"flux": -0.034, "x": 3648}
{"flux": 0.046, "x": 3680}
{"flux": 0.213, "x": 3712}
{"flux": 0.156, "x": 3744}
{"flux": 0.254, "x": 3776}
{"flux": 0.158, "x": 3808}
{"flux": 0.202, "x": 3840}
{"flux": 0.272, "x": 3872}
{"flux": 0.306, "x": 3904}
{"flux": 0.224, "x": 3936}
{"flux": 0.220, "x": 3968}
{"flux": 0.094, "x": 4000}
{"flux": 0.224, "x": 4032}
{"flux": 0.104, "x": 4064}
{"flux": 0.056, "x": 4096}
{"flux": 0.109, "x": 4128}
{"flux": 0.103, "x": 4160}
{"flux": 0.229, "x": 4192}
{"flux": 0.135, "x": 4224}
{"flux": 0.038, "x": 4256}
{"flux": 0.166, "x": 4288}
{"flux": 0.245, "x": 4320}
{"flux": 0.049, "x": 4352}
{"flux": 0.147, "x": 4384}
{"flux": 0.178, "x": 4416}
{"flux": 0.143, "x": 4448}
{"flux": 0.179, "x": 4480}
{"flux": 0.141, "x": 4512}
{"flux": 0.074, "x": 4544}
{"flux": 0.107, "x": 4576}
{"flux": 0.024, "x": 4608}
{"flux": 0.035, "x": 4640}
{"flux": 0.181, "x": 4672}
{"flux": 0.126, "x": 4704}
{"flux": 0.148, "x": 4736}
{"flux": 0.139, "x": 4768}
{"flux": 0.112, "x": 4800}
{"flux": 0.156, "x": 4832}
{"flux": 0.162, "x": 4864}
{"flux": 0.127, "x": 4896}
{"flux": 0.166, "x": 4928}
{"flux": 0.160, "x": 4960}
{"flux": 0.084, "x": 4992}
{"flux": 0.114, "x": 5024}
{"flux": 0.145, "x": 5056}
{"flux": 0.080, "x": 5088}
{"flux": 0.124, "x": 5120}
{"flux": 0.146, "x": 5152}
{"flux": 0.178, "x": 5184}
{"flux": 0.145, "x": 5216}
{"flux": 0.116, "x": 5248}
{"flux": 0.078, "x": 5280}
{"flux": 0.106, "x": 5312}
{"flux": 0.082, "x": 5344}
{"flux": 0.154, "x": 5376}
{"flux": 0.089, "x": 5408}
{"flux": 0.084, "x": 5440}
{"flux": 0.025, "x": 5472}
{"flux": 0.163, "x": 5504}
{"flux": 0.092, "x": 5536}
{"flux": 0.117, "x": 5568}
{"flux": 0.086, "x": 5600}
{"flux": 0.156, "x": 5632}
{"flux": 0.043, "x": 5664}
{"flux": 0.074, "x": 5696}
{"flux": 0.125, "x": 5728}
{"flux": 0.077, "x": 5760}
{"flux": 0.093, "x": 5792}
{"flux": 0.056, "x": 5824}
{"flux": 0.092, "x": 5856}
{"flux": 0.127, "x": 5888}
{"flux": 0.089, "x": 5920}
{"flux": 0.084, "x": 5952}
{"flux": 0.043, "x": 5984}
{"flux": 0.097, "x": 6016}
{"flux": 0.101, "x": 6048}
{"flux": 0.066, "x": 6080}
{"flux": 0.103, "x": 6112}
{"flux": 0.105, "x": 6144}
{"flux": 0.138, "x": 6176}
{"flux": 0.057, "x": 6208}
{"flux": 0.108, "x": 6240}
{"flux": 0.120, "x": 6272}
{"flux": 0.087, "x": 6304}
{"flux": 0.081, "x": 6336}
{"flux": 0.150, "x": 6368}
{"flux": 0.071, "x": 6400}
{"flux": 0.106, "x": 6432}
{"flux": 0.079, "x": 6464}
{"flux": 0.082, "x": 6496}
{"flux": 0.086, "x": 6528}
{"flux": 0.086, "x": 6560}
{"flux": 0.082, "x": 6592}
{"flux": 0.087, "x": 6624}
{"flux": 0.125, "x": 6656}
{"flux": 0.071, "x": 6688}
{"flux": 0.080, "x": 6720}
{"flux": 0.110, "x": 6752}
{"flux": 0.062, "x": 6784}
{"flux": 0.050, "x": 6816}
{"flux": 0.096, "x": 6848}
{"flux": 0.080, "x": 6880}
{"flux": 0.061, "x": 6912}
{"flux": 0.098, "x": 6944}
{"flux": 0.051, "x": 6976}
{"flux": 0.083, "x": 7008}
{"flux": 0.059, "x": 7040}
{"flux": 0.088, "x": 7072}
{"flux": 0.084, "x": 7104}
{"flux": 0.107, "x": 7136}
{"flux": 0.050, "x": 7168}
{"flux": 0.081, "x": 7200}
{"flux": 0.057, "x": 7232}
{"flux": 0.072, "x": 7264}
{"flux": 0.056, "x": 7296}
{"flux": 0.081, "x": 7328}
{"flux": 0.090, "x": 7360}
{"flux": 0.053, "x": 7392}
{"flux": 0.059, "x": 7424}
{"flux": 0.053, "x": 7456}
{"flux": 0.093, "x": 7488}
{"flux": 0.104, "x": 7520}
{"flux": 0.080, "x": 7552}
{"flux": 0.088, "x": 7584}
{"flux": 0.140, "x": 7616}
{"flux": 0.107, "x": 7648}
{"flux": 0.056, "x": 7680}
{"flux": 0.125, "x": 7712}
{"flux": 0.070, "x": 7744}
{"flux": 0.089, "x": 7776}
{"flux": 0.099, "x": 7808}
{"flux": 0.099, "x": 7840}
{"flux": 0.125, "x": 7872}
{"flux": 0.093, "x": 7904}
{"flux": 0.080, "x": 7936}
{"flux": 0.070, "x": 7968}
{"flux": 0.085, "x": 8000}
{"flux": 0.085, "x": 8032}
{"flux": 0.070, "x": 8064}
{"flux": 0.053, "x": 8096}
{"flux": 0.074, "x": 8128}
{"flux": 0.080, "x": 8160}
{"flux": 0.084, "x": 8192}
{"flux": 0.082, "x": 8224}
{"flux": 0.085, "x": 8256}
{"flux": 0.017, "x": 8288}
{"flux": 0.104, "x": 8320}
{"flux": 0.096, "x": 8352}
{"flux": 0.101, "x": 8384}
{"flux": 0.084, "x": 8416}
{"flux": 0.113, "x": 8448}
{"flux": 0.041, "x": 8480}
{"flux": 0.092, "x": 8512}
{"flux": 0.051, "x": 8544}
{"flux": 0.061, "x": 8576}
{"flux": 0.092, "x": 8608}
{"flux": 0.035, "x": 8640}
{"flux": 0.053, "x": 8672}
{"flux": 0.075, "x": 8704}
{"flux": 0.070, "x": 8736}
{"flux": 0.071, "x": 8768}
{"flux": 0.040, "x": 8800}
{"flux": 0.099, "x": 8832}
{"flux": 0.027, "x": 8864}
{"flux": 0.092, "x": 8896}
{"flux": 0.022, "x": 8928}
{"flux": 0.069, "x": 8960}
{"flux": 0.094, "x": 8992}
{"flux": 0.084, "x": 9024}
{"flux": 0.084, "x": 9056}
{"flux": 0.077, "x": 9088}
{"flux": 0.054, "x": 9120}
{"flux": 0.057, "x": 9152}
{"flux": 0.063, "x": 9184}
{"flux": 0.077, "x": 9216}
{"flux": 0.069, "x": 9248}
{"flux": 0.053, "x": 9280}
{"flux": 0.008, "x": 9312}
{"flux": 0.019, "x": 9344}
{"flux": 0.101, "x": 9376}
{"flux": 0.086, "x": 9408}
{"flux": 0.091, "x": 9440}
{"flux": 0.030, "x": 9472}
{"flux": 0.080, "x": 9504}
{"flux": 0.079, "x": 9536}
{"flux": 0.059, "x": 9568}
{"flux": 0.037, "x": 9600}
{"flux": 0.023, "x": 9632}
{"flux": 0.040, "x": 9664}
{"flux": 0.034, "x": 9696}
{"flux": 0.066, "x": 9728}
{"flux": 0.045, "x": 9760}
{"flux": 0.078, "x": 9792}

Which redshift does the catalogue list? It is 1.23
